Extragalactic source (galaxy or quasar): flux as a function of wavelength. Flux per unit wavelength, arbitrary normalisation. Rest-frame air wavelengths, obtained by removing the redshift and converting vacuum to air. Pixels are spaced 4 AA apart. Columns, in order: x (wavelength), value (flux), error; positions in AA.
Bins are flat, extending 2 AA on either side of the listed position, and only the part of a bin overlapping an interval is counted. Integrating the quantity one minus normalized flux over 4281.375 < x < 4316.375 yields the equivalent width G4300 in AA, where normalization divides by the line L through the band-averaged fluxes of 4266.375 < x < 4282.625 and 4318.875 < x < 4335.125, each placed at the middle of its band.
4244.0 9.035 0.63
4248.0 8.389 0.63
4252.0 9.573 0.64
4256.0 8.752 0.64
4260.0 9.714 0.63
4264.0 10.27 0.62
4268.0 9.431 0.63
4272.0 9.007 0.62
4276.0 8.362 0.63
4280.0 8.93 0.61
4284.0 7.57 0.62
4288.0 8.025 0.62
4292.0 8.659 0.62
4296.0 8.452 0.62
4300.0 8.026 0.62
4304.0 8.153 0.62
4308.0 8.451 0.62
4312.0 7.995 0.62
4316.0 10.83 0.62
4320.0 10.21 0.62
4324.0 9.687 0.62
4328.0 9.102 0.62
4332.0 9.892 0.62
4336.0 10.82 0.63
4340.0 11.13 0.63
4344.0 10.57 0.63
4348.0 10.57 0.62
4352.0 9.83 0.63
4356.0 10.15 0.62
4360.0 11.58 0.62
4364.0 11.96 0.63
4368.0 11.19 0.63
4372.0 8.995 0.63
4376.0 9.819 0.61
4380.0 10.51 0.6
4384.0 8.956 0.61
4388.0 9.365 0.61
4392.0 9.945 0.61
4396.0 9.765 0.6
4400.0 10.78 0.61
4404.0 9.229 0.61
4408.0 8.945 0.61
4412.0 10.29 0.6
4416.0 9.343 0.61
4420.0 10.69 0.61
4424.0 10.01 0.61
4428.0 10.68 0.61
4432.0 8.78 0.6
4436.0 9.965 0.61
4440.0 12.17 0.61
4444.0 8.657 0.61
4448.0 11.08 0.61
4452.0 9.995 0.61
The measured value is 3.5 AA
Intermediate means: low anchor 8.87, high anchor 9.77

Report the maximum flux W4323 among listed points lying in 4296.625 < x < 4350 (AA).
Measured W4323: 11.13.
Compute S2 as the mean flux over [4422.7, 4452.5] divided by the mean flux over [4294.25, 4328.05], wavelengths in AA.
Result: 1.13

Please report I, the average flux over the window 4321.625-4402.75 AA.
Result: 10.2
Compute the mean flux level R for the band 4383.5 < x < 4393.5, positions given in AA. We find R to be 9.47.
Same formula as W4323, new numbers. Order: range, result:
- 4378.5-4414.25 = 10.78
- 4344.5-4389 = 11.96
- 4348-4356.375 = 10.57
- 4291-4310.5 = 8.659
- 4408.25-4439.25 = 10.69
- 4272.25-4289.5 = 8.93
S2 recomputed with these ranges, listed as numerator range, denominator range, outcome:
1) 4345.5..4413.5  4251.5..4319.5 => 1.14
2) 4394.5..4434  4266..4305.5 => 1.16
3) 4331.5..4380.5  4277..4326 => 1.21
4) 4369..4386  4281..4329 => 1.10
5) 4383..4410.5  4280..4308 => 1.17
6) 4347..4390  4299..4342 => 1.08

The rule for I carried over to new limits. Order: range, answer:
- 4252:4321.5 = 8.88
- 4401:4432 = 9.84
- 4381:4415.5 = 9.67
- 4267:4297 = 8.53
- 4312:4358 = 10.2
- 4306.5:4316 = 8.76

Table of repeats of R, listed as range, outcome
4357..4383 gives 10.6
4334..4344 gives 10.9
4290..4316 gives 8.48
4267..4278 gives 8.89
